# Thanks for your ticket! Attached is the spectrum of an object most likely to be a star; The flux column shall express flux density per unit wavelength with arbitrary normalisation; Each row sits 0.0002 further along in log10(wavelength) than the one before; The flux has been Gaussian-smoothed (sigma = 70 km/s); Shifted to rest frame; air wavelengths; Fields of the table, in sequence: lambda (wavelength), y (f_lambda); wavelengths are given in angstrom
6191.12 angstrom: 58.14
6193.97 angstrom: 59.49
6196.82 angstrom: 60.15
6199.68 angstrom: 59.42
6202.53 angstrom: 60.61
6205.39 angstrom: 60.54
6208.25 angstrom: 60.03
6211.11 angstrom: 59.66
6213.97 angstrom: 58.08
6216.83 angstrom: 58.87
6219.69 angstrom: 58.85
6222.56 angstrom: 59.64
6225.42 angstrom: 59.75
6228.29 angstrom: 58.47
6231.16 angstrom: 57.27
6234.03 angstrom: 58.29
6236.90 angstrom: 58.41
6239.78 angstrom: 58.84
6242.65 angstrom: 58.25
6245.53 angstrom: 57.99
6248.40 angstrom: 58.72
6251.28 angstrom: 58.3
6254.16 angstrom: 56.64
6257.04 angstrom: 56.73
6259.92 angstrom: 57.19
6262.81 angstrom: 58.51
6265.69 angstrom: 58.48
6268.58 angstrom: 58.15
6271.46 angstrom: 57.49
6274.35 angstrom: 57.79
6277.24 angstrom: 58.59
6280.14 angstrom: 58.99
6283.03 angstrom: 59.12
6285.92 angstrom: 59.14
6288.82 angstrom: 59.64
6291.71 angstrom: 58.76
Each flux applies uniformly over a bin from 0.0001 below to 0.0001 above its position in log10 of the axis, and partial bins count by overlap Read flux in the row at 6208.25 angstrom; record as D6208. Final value 60.03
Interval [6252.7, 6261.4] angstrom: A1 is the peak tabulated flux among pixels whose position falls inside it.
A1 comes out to 57.19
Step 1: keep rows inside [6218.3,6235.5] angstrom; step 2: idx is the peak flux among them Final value 59.75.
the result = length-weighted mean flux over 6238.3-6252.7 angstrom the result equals 58.4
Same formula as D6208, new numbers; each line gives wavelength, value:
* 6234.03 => 58.29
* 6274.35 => 57.79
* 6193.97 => 59.49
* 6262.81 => 58.51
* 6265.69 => 58.48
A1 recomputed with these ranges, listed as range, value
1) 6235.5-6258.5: 58.84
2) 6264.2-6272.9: 58.48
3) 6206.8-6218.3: 60.03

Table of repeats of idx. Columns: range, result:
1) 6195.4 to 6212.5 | 60.61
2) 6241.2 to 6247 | 58.25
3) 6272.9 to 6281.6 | 58.99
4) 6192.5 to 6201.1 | 60.15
